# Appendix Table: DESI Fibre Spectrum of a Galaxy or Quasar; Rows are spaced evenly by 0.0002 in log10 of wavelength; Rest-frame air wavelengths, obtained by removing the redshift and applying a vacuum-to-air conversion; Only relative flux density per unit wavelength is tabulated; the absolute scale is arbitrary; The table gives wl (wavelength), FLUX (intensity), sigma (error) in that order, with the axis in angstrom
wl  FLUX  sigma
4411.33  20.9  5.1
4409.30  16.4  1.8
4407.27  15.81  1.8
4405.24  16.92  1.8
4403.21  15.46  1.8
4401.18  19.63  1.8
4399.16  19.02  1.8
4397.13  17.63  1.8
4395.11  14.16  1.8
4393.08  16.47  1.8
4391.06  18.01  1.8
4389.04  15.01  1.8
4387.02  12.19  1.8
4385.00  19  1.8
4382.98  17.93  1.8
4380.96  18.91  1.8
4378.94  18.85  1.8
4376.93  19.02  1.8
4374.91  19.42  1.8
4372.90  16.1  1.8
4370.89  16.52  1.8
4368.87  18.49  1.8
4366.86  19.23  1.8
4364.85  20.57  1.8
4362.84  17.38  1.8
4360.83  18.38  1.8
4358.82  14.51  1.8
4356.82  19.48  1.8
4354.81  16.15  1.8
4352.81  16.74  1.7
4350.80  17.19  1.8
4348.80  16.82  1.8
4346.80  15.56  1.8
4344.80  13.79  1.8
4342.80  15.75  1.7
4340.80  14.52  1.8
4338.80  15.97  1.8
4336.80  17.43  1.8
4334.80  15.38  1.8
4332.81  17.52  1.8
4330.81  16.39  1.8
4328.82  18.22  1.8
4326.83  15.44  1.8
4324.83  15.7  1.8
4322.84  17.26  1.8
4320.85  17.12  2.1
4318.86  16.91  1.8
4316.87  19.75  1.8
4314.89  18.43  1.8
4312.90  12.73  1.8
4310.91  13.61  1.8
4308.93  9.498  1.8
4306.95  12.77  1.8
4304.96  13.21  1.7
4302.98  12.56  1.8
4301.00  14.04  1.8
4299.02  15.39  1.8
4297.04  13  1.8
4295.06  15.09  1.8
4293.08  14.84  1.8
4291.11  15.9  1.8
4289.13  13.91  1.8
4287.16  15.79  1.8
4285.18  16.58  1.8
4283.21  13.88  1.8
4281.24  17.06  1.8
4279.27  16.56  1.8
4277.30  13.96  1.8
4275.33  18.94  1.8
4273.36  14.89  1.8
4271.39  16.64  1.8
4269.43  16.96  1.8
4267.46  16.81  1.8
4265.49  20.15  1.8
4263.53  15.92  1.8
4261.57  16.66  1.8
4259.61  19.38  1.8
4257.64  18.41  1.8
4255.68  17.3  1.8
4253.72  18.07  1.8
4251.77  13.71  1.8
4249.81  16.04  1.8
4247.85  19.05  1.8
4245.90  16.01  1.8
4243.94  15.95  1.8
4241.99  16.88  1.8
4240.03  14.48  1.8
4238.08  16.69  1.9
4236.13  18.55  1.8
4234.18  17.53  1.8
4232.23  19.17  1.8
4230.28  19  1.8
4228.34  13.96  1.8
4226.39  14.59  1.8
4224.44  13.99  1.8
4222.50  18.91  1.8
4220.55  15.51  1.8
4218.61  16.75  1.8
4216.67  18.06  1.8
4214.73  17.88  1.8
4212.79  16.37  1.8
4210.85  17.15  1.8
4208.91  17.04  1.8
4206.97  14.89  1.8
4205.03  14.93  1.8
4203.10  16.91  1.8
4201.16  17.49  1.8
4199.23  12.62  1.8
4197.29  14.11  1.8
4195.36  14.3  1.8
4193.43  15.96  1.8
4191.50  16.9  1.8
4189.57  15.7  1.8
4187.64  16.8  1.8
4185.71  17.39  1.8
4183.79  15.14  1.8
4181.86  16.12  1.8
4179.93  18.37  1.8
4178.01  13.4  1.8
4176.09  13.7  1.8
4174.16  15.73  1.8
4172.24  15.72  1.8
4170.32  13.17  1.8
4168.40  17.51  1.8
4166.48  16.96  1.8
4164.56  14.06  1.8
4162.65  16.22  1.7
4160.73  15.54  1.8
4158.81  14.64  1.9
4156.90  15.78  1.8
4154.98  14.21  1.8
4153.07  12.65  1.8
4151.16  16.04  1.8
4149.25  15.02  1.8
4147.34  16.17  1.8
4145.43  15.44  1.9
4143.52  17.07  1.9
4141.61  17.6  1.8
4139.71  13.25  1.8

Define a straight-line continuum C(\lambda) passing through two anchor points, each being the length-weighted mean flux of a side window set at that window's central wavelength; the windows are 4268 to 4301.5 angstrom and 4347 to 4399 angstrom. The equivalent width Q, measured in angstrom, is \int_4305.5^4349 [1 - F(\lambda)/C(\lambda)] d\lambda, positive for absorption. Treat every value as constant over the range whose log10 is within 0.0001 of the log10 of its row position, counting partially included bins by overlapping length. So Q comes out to 1.9 angstrom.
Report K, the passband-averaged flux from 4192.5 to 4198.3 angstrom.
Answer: 14.8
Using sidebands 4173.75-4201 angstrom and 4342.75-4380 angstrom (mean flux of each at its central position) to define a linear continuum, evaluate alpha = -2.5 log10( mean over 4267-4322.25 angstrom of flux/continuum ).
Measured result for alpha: 0.097 mag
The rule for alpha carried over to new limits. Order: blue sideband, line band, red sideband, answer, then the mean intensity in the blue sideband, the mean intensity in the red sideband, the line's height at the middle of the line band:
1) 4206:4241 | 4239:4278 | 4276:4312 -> -0.09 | 16.7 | 14.3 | 15.5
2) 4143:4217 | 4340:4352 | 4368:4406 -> 0.09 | 15.7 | 17.3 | 17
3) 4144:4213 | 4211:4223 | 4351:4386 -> -0.07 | 15.6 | 18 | 16.1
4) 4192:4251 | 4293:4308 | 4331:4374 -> 0.20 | 16.4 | 16.8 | 16.6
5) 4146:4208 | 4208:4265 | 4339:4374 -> -0.06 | 15.4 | 16.9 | 15.9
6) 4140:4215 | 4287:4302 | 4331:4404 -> 0.13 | 15.7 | 17.1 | 16.5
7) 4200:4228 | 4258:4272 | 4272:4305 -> -0.14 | 16.4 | 15.1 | 15.5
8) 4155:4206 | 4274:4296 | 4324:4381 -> 0.05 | 15.6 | 17.1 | 16.5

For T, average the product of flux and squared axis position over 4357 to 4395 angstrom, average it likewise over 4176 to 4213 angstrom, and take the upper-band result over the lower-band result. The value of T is 1.21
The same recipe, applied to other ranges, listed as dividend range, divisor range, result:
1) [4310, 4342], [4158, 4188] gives 1.13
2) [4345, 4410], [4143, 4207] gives 1.22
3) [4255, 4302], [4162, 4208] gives 1.08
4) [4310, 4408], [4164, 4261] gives 1.11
